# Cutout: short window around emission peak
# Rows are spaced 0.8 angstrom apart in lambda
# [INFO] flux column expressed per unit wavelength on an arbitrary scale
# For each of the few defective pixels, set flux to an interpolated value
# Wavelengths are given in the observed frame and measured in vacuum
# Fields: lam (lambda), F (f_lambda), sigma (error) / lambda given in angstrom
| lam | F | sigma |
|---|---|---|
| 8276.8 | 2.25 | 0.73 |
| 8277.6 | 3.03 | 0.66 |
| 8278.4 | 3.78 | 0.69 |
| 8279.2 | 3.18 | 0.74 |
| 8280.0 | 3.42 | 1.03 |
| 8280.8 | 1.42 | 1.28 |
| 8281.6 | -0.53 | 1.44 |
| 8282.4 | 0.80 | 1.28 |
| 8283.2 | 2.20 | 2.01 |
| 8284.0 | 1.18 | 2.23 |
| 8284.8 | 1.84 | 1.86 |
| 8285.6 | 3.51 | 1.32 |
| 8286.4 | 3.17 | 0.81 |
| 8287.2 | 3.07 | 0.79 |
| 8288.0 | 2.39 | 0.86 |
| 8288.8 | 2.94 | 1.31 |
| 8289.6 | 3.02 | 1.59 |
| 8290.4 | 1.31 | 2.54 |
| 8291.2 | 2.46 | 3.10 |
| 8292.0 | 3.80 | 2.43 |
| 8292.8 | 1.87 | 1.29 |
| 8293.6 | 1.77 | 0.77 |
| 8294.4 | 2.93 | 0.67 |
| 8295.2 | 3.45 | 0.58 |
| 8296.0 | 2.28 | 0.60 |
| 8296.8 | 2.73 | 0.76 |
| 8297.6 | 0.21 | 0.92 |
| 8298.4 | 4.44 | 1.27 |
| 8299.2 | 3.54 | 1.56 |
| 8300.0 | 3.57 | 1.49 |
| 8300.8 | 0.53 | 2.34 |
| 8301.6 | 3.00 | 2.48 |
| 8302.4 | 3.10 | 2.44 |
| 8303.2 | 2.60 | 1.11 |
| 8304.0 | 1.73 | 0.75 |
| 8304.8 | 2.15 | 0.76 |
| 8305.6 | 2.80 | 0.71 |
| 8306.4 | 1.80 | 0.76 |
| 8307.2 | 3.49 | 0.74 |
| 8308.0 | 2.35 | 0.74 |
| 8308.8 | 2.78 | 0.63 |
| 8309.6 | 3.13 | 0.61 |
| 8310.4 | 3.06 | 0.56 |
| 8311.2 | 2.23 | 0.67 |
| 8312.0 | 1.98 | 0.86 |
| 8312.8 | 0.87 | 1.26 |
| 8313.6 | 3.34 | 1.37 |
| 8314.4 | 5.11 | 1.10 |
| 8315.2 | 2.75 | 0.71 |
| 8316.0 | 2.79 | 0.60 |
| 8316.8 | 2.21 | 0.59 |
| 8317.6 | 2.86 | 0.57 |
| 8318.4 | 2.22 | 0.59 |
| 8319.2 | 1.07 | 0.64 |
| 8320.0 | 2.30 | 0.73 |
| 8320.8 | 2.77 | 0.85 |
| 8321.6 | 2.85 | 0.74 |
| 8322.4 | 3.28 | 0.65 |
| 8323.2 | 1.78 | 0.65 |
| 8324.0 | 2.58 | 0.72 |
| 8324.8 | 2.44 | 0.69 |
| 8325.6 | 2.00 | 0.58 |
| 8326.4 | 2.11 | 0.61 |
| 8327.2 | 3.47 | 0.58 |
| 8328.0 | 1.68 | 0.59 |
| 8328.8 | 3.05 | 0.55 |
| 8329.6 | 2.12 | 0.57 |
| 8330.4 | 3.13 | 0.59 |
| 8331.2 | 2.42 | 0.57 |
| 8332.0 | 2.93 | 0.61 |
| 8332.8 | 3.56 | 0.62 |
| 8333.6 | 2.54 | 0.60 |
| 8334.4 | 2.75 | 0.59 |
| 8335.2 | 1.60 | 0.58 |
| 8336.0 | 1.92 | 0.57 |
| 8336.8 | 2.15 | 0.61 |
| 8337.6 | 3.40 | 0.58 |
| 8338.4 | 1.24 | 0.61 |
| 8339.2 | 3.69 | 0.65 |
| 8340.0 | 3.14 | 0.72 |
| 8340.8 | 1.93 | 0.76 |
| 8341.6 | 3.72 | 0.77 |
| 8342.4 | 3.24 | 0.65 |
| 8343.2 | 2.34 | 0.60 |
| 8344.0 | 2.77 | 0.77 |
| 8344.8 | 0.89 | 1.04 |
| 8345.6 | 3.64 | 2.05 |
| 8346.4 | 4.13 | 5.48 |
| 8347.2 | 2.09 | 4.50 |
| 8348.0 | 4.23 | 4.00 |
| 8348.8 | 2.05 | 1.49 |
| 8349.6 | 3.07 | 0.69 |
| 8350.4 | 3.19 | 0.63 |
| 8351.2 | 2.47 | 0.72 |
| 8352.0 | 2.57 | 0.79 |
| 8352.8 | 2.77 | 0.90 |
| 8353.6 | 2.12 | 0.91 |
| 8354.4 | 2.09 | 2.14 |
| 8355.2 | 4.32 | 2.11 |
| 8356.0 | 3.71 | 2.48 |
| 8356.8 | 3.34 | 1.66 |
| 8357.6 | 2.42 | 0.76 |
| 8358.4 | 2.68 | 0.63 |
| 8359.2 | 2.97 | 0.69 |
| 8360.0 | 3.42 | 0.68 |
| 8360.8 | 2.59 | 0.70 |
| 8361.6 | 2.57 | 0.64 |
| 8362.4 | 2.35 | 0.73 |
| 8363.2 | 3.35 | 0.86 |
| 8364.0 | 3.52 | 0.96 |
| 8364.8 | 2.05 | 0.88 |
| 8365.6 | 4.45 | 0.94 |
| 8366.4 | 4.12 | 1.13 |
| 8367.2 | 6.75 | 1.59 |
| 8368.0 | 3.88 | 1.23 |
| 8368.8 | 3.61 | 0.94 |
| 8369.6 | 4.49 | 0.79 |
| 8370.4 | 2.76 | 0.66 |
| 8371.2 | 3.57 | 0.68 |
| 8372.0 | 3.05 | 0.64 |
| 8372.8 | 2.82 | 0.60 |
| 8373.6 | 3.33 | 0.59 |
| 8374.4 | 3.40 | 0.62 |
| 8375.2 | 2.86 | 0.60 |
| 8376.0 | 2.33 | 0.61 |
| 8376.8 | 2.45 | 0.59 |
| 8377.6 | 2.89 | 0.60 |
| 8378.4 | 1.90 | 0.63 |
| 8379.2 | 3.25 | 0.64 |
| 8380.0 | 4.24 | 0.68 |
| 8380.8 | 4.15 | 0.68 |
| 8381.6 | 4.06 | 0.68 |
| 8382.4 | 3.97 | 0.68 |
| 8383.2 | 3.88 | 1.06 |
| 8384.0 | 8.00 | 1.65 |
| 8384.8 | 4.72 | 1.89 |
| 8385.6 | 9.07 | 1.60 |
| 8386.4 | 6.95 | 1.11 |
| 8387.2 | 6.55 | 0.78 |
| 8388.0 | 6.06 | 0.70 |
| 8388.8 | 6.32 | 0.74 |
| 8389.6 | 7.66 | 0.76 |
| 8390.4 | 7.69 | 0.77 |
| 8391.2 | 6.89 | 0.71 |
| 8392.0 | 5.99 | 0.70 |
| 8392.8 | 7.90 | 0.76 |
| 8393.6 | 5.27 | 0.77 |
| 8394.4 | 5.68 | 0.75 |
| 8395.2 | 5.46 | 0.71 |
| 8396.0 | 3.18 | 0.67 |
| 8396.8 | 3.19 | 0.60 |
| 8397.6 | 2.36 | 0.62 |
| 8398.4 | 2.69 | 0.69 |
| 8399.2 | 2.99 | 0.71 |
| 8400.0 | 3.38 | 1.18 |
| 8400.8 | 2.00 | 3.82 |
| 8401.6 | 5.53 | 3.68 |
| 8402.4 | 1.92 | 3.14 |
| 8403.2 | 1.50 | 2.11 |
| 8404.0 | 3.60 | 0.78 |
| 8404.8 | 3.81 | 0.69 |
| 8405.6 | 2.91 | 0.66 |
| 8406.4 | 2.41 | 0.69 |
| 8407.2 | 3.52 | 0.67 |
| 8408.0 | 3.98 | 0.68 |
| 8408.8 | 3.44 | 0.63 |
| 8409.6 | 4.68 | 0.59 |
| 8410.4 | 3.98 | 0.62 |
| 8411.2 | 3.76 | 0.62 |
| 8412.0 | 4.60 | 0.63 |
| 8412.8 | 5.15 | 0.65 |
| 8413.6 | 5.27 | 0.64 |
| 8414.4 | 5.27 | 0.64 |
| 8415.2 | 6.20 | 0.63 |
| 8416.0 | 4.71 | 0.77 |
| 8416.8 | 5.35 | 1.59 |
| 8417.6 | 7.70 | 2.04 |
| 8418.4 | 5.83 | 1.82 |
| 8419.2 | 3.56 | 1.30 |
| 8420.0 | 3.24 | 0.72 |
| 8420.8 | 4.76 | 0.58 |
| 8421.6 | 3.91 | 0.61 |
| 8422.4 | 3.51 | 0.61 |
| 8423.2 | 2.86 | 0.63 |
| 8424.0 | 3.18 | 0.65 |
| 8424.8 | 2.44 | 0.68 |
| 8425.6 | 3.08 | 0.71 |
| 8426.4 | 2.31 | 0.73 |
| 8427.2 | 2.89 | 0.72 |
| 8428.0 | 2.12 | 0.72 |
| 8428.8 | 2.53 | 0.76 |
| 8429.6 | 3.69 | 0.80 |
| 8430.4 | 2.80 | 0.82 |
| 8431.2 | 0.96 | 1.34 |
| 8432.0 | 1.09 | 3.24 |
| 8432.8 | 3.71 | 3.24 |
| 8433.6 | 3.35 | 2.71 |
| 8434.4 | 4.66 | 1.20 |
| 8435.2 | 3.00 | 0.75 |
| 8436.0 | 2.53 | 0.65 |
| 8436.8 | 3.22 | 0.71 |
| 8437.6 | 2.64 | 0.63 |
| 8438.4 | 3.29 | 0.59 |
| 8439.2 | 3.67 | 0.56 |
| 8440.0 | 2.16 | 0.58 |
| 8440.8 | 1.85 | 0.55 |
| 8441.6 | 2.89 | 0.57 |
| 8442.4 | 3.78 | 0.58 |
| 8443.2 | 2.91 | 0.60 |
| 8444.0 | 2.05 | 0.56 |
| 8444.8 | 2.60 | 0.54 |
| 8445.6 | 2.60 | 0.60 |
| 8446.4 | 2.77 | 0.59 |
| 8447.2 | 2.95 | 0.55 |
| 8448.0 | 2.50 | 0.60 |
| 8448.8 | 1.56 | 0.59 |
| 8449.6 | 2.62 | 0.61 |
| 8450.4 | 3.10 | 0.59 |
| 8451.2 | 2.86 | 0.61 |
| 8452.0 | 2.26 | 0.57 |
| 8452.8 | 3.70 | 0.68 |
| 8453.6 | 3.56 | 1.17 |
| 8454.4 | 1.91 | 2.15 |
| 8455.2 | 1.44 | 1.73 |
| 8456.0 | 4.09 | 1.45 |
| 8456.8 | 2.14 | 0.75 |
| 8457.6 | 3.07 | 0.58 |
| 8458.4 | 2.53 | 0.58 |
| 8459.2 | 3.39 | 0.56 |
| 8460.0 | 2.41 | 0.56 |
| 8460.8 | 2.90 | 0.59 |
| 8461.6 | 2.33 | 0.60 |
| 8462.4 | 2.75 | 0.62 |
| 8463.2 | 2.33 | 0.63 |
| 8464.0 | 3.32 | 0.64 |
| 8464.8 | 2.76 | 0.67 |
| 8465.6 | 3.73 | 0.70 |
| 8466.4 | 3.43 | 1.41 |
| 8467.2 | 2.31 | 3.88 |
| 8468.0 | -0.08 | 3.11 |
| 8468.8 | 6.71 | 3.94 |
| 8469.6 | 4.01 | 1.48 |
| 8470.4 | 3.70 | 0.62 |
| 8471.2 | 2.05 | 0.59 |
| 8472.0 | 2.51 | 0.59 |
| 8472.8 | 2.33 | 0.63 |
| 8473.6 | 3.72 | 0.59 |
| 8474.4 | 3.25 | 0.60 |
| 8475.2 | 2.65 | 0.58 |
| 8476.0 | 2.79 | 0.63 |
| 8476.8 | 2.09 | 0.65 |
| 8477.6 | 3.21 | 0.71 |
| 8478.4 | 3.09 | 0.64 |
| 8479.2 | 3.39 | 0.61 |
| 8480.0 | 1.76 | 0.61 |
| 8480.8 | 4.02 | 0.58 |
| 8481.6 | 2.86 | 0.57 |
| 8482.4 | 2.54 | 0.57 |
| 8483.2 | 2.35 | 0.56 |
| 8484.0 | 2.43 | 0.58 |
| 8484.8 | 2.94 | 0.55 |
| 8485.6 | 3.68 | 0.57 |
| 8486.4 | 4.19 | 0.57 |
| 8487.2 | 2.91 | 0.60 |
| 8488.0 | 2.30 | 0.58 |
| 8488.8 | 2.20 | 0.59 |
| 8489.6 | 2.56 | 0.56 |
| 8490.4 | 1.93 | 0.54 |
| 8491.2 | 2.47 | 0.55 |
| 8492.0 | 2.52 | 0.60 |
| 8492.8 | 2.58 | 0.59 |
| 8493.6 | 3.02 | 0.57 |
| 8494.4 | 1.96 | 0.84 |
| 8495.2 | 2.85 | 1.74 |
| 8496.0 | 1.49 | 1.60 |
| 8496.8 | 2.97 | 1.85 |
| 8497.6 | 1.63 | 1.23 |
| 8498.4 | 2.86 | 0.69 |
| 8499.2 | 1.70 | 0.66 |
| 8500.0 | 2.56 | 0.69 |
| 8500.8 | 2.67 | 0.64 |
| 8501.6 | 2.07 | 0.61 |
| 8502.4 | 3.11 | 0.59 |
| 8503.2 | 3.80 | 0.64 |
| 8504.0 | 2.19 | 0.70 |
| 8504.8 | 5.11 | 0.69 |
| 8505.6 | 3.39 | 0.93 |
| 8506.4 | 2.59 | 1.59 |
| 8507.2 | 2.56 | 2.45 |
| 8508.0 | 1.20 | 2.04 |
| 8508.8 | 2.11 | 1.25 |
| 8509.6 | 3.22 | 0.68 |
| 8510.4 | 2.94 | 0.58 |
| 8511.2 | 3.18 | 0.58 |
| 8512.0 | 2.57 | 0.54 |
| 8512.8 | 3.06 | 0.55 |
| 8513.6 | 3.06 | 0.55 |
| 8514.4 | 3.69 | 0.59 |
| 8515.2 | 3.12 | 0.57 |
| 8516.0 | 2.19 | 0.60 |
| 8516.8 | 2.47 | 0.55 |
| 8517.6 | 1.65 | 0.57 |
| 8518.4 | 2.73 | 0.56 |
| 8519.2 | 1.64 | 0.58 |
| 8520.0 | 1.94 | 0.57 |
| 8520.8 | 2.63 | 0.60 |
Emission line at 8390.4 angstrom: Halpha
